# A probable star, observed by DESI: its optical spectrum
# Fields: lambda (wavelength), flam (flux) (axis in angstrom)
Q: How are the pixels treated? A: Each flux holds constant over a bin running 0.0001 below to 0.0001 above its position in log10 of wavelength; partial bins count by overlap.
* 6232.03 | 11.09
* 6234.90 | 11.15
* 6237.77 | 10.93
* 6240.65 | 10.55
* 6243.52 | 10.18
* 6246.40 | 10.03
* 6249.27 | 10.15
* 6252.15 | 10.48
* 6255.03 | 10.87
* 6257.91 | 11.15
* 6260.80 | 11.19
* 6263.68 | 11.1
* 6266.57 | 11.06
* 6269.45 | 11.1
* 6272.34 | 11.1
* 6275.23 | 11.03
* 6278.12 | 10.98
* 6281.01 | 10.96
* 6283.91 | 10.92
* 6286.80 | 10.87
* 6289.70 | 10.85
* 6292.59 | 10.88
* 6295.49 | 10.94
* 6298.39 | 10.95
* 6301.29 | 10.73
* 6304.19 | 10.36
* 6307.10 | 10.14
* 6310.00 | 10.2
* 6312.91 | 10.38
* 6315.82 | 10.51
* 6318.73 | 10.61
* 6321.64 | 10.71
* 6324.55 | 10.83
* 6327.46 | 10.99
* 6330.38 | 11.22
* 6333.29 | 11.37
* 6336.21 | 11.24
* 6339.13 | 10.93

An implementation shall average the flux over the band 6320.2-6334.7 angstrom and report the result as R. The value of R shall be 11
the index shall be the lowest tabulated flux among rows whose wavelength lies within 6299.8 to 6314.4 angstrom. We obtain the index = 10.14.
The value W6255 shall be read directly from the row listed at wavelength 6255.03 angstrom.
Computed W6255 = 10.87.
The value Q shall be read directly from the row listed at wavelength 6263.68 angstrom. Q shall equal 11.1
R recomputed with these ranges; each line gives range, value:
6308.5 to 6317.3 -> 10.4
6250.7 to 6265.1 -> 11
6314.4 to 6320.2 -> 10.6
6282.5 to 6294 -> 10.9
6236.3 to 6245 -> 10.5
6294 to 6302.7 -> 10.9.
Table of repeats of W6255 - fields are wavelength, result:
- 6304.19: 10.36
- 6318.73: 10.61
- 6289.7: 10.85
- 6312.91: 10.38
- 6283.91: 10.92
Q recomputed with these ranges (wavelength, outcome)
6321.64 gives 10.71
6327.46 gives 10.99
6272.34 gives 11.1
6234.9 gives 11.15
